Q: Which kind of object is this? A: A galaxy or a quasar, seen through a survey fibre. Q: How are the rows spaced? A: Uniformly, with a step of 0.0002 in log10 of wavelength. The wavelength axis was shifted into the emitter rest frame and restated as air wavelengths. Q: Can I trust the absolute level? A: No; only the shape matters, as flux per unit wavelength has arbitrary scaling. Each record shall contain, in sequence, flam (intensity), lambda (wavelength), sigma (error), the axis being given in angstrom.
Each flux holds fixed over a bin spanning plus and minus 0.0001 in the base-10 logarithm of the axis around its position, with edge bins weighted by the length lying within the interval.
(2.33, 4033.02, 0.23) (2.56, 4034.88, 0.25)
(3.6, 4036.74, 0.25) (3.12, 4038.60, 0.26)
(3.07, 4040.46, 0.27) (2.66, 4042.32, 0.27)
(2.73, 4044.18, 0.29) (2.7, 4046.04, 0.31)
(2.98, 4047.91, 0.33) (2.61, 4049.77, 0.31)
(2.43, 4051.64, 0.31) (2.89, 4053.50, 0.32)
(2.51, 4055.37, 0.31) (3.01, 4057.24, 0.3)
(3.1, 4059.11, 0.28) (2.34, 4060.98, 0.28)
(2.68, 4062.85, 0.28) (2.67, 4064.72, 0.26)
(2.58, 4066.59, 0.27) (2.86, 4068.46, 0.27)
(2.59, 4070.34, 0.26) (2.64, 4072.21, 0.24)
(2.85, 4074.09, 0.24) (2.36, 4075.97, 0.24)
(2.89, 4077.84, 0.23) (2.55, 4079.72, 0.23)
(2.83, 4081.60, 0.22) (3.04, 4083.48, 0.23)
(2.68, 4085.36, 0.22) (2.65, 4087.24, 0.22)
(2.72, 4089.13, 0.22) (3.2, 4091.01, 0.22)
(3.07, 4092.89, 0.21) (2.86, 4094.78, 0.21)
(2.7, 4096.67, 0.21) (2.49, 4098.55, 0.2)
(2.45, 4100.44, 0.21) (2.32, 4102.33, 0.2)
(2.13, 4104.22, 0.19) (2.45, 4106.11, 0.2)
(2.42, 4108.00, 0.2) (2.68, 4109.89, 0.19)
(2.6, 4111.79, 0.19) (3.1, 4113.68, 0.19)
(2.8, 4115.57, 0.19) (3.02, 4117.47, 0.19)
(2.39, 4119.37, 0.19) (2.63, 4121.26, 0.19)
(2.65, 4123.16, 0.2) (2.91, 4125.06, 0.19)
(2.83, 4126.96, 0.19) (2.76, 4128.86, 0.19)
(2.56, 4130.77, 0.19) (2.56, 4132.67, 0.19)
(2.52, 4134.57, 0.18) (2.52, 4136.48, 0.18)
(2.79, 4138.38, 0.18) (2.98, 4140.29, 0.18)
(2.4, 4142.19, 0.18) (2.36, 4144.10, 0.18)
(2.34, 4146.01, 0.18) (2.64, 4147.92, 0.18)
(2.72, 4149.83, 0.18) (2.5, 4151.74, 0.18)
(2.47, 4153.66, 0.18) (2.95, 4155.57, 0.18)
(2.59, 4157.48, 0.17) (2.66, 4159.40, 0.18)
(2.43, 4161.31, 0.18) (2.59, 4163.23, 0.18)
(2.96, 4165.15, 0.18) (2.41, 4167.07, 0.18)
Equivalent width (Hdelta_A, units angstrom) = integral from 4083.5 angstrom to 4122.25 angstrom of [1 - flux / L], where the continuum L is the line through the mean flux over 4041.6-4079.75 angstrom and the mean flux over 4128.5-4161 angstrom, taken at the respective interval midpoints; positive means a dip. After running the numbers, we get -0.4 angstrom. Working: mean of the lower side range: 2.7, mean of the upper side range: 2.6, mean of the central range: 2.68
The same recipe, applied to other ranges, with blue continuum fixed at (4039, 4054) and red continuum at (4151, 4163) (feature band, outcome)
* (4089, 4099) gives -0.63 angstrom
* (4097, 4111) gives 1.29 angstrom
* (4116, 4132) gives -0.41 angstrom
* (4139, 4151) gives 0.19 angstrom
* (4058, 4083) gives 0.33 angstrom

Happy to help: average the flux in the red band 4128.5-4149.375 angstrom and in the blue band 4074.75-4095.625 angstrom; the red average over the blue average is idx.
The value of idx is 0.9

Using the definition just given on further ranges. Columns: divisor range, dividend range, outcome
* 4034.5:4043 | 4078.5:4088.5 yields 0.90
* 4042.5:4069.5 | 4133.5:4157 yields 0.96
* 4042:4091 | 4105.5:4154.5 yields 0.97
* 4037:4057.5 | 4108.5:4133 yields 0.97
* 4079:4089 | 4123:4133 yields 0.99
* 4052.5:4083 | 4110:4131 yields 1.01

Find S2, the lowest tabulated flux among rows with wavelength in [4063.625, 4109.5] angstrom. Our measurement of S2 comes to 2.13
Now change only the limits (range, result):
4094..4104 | 2.32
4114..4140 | 2.39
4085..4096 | 2.65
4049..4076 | 2.34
